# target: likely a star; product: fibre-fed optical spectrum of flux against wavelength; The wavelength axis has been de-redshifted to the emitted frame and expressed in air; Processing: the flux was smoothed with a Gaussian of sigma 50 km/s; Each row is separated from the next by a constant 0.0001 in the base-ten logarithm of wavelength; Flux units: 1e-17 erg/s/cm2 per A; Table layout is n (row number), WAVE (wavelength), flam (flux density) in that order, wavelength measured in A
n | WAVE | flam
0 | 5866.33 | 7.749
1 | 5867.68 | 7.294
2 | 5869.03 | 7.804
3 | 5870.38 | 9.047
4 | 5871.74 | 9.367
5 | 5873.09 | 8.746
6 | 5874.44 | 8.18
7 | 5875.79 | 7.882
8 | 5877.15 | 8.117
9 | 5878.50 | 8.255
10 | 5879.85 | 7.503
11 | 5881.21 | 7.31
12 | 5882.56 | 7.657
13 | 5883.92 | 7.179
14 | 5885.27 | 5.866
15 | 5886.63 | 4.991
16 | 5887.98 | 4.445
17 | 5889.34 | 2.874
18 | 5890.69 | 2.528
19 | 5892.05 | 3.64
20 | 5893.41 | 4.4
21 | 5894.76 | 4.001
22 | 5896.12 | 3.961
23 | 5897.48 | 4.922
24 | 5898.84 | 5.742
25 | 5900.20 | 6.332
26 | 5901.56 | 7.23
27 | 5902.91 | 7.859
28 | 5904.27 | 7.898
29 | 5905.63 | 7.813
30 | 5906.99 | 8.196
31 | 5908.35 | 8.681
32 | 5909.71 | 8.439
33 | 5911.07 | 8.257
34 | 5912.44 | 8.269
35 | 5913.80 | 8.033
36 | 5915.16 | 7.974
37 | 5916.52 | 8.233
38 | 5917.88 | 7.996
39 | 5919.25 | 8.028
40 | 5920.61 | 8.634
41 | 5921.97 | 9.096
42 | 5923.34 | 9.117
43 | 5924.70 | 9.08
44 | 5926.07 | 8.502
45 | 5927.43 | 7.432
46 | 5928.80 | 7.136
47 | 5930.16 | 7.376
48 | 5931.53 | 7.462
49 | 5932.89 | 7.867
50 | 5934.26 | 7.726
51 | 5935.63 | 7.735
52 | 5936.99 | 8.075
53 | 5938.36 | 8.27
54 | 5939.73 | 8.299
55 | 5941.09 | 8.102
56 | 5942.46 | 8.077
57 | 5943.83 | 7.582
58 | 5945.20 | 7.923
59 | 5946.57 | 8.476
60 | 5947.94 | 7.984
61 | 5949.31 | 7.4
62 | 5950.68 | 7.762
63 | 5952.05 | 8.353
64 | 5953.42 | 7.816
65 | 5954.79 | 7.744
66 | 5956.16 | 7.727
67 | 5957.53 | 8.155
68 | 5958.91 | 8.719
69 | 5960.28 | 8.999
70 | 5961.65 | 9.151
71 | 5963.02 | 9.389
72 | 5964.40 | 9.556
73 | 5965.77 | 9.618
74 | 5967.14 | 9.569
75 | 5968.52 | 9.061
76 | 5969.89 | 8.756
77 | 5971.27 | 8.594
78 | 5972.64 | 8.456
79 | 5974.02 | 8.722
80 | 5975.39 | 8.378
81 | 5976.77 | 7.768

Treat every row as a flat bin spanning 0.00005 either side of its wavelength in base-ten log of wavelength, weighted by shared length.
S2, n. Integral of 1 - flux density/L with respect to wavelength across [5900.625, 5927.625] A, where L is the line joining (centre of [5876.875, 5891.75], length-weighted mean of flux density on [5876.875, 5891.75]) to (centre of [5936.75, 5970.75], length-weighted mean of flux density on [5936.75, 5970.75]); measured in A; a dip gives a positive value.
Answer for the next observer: -4.71 A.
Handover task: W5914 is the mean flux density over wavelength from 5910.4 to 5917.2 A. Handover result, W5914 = 8.15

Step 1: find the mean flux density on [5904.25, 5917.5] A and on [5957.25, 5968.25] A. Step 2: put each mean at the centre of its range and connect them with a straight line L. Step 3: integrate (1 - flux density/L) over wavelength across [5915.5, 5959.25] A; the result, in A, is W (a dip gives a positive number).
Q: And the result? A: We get 3.17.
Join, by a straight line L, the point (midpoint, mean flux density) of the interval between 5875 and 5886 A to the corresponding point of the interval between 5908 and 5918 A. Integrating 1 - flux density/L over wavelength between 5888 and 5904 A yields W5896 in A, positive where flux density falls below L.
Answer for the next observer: 5.98 A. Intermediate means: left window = 7.47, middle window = 4.92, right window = 8.23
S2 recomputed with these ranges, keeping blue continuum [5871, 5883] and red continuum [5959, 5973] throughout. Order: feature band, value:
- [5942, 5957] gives 1.7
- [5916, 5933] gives 1.0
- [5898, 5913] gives 1.4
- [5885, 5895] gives 5.1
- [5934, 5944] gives 0.9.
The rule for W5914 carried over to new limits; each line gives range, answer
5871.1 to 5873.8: 9.06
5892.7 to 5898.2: 4.33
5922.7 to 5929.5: 8.25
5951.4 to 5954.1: 8.08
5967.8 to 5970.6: 8.89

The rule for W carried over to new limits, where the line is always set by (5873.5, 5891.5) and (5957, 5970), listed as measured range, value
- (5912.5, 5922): -0.8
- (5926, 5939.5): 0.6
